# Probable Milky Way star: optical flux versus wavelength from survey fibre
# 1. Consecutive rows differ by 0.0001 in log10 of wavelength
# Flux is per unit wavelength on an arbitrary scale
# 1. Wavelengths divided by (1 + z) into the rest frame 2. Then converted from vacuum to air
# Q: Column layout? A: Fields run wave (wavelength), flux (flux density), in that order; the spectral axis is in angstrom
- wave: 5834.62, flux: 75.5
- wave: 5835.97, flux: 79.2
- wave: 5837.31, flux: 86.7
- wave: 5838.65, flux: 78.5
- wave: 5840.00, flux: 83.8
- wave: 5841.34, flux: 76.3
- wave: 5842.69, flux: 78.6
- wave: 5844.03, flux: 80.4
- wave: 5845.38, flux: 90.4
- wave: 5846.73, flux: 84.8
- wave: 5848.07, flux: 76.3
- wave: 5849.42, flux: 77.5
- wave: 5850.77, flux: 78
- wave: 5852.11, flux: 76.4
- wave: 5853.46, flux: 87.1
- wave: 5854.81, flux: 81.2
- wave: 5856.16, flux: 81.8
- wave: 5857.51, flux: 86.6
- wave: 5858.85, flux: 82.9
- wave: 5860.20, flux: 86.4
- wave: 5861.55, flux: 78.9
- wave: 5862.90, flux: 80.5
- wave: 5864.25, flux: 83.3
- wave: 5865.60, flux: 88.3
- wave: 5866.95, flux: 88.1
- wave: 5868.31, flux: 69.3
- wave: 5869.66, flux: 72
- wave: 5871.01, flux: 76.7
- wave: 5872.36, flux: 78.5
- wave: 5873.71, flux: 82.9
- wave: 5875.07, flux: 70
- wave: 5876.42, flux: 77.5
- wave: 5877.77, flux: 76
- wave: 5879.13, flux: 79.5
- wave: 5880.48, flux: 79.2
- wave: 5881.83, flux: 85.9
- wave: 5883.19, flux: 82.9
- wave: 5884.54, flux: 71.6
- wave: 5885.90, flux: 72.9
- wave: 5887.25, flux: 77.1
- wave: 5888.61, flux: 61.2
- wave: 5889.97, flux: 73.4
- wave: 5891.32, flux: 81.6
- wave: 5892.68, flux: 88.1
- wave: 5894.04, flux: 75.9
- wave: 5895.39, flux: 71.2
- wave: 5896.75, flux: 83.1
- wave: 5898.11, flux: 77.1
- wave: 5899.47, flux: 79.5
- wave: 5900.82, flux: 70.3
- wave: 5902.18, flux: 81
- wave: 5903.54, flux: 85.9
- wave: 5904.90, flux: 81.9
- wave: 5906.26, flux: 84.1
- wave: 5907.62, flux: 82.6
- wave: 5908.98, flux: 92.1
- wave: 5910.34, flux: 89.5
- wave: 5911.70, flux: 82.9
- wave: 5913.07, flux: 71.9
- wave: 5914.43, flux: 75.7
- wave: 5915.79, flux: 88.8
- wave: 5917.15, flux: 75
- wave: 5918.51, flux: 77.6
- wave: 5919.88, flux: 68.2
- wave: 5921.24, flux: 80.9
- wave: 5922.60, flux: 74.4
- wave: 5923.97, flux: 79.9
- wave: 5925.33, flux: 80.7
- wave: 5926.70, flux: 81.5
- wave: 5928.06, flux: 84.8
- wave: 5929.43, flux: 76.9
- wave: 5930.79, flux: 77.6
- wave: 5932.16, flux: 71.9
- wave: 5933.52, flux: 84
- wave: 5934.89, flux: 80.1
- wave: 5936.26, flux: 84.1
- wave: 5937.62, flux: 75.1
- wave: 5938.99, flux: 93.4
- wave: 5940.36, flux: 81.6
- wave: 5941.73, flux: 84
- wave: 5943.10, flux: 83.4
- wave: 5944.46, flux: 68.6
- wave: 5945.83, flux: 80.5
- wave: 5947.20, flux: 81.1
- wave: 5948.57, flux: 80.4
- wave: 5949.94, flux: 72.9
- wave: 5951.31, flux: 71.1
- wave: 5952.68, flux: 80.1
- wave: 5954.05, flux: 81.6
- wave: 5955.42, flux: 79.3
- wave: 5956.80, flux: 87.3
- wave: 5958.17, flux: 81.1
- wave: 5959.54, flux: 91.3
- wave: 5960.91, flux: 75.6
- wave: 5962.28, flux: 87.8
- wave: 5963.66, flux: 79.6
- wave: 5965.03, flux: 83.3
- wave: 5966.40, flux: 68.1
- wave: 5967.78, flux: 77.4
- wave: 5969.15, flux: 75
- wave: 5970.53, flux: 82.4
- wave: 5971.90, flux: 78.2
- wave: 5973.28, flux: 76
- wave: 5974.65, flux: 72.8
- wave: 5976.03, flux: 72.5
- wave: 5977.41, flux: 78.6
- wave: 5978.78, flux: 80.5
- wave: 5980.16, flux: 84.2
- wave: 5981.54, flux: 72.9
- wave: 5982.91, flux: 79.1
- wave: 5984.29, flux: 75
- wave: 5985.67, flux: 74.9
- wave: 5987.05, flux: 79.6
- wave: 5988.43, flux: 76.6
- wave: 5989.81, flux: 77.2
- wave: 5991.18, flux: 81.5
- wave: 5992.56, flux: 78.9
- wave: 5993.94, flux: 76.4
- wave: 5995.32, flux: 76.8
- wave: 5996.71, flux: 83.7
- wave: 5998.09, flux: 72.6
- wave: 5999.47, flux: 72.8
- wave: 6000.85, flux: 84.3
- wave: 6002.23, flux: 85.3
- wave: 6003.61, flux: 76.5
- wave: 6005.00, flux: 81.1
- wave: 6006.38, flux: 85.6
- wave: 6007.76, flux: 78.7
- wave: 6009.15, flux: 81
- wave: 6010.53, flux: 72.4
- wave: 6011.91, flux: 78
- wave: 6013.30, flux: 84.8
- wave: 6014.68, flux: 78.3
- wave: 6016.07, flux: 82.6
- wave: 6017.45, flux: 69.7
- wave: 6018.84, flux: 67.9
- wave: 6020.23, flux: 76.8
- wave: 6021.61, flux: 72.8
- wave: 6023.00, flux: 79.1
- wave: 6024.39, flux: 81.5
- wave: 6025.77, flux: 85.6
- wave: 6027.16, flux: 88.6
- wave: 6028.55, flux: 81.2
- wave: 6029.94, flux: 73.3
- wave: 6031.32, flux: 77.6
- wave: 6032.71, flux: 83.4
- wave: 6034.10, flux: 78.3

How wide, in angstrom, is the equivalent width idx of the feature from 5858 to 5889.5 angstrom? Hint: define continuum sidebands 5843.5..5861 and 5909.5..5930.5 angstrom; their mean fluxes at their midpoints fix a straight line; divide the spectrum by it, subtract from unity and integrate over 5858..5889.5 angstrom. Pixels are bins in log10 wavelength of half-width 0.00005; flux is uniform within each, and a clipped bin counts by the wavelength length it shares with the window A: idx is 1.2 angstrom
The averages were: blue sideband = 82.3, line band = 78.3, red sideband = 79.3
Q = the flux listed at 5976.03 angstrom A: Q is 72.5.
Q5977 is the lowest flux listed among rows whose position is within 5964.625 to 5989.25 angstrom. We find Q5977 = 68.1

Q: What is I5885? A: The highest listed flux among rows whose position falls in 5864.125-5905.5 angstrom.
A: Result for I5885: 88.3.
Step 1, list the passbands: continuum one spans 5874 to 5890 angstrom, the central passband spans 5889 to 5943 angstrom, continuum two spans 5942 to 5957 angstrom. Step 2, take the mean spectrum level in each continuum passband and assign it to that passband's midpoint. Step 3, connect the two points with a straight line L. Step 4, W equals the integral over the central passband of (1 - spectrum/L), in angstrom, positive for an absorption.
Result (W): -2.0 angstrom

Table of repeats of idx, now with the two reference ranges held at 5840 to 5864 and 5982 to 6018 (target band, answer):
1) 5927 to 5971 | -0.24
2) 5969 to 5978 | 0.29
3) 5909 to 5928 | 0.14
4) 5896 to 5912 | -0.39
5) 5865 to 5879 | 0.55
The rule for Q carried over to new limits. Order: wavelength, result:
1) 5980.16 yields 84.2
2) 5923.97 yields 79.9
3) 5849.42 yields 77.5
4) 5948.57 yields 80.4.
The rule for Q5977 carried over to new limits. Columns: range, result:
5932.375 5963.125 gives 68.6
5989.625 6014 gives 72.4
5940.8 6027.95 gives 67.9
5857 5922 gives 61.2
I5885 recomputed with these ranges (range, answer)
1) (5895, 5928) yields 92.1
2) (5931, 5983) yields 93.4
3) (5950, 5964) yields 91.3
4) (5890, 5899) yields 88.1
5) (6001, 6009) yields 85.6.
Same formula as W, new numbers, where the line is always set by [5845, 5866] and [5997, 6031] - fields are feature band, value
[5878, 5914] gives 1.0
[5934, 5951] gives 0.0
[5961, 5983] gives 0.5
